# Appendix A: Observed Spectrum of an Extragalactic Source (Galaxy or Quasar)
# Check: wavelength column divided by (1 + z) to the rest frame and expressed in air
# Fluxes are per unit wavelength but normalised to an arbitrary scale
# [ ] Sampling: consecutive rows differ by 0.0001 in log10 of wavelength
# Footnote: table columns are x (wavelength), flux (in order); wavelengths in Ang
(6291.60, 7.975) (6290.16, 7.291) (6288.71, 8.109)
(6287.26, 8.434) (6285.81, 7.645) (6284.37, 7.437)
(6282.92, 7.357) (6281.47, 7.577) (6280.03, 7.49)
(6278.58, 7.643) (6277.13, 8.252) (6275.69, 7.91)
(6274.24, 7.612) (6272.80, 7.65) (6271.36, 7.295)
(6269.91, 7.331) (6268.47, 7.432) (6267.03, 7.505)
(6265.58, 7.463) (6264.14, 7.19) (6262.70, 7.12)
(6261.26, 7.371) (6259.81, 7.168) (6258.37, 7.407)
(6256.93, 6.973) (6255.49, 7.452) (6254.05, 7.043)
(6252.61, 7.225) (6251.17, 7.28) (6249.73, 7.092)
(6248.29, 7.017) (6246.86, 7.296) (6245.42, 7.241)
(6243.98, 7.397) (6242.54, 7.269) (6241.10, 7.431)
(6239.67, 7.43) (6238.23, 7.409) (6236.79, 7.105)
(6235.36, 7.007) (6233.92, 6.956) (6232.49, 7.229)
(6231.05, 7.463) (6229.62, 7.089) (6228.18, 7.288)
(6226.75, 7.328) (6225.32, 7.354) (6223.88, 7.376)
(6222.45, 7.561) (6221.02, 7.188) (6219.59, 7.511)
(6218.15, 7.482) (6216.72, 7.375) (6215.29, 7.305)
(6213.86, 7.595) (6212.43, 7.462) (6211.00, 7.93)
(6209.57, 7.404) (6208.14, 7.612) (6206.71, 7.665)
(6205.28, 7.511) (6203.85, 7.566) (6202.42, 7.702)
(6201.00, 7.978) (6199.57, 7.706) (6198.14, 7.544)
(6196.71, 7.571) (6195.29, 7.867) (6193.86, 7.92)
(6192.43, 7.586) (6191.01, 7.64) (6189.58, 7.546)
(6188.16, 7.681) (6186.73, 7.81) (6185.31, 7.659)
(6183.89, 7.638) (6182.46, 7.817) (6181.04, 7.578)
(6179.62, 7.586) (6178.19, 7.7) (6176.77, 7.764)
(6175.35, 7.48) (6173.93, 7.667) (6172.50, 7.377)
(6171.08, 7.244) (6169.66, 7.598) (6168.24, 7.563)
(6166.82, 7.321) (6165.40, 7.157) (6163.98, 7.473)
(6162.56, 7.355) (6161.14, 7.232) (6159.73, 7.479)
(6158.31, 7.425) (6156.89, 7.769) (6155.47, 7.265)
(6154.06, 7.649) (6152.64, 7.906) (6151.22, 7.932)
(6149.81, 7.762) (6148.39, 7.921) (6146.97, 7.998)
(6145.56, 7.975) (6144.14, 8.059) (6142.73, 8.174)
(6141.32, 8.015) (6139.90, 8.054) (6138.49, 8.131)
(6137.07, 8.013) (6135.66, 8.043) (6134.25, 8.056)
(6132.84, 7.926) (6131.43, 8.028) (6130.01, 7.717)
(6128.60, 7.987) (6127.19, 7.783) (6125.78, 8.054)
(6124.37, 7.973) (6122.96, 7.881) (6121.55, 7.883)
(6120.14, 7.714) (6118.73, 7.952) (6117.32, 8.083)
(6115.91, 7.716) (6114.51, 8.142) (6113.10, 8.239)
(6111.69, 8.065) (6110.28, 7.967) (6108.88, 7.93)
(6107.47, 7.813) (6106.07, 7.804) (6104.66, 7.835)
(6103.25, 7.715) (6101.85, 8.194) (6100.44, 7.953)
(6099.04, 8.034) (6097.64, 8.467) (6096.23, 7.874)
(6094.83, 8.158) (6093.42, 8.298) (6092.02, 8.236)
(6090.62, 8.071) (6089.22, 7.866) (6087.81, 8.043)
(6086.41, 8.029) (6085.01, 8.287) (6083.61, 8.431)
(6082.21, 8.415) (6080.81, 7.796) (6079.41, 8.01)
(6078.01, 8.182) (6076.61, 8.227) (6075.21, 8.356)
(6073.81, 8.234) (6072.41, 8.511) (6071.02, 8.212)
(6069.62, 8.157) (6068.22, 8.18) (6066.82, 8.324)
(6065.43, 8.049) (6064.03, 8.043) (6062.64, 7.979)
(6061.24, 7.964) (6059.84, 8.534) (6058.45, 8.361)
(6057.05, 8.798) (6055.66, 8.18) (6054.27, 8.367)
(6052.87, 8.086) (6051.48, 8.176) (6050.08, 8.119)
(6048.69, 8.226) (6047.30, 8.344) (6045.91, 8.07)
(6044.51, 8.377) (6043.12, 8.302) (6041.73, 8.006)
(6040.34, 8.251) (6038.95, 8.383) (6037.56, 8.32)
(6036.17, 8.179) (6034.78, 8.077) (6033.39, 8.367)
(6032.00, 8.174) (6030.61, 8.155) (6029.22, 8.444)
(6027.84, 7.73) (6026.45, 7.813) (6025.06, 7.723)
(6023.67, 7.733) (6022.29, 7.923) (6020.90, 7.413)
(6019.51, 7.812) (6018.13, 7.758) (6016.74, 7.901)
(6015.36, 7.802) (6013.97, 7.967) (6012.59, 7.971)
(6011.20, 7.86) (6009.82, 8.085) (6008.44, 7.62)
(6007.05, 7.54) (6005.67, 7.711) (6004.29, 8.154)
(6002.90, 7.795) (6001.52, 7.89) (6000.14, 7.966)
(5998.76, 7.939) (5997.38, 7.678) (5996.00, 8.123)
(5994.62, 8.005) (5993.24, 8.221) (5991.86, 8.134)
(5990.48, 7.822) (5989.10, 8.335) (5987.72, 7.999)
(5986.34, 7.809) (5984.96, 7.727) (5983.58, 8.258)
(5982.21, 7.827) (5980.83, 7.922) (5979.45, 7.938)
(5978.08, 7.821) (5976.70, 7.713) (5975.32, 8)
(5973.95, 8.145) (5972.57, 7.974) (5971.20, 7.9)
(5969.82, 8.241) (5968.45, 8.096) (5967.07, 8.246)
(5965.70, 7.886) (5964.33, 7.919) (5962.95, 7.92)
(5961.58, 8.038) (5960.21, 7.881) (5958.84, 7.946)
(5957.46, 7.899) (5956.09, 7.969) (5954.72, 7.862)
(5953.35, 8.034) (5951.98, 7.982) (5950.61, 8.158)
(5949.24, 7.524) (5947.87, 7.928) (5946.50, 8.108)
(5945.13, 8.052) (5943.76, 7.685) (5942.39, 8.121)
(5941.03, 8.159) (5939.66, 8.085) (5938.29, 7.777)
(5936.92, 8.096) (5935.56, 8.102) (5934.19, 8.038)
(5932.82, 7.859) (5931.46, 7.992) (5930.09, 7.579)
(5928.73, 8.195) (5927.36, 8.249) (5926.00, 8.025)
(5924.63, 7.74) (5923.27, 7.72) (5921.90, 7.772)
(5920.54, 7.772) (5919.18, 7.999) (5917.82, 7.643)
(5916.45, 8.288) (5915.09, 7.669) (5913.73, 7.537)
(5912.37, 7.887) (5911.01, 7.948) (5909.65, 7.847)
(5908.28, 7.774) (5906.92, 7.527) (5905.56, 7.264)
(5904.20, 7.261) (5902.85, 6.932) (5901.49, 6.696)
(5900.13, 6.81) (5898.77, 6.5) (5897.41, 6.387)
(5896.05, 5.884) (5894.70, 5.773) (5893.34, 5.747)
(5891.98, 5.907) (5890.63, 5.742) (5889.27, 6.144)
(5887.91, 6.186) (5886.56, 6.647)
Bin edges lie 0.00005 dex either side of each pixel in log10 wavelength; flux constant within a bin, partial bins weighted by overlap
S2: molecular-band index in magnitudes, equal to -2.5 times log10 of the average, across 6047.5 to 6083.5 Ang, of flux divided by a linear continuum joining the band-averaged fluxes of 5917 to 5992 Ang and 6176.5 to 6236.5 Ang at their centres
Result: -0.06 mag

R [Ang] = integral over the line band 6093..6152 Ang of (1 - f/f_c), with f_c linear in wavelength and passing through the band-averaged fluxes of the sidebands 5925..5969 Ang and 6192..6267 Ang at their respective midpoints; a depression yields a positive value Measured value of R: -2.8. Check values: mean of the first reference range 7.98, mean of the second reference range 7.39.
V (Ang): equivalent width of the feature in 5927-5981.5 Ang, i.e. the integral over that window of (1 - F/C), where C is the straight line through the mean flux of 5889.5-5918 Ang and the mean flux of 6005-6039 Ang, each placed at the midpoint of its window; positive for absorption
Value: -4.38 Ang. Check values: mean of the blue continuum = 6.98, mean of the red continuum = 7.93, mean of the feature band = 7.97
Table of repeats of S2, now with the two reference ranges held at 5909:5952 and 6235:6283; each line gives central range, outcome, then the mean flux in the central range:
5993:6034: -0.017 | 7.91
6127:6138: -0.052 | 7.95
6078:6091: -0.061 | 8.11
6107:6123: -0.048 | 7.95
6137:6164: -0.032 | 7.78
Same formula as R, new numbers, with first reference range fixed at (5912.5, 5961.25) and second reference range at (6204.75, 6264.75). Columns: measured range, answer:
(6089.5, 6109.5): -1.12 Ang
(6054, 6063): -0.75 Ang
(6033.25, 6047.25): -0.93 Ang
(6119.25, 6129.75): -0.48 Ang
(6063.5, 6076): -0.94 Ang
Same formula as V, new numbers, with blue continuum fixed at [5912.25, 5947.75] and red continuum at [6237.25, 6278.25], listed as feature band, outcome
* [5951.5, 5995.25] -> -0.71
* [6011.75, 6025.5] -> -0.04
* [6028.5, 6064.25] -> -2.38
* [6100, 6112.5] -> -0.48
